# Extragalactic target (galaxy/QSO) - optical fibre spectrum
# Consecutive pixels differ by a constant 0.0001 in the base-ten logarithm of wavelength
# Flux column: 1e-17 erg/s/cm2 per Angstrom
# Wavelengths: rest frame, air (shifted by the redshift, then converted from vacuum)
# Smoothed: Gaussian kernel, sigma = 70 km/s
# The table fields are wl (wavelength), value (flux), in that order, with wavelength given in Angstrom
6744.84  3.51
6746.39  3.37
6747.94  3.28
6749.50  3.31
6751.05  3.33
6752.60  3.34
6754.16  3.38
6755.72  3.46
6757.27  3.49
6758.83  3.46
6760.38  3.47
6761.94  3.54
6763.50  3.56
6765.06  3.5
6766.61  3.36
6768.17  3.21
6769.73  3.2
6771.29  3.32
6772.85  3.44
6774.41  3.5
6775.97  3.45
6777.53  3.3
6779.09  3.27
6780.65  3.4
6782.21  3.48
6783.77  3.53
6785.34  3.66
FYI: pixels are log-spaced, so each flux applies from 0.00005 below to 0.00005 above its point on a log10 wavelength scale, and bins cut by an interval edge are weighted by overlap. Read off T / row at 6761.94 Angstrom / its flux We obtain 3.54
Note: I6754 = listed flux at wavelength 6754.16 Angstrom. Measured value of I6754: 3.38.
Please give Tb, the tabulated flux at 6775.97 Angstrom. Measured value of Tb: 3.45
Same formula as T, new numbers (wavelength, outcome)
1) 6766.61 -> 3.36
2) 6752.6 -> 3.34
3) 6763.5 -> 3.56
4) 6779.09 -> 3.27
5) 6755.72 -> 3.46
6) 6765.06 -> 3.5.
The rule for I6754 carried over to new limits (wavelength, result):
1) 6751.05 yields 3.33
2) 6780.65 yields 3.4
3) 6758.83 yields 3.46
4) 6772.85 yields 3.44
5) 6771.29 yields 3.32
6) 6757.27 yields 3.49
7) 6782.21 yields 3.48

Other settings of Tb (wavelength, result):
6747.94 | 3.28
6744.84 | 3.51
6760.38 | 3.47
